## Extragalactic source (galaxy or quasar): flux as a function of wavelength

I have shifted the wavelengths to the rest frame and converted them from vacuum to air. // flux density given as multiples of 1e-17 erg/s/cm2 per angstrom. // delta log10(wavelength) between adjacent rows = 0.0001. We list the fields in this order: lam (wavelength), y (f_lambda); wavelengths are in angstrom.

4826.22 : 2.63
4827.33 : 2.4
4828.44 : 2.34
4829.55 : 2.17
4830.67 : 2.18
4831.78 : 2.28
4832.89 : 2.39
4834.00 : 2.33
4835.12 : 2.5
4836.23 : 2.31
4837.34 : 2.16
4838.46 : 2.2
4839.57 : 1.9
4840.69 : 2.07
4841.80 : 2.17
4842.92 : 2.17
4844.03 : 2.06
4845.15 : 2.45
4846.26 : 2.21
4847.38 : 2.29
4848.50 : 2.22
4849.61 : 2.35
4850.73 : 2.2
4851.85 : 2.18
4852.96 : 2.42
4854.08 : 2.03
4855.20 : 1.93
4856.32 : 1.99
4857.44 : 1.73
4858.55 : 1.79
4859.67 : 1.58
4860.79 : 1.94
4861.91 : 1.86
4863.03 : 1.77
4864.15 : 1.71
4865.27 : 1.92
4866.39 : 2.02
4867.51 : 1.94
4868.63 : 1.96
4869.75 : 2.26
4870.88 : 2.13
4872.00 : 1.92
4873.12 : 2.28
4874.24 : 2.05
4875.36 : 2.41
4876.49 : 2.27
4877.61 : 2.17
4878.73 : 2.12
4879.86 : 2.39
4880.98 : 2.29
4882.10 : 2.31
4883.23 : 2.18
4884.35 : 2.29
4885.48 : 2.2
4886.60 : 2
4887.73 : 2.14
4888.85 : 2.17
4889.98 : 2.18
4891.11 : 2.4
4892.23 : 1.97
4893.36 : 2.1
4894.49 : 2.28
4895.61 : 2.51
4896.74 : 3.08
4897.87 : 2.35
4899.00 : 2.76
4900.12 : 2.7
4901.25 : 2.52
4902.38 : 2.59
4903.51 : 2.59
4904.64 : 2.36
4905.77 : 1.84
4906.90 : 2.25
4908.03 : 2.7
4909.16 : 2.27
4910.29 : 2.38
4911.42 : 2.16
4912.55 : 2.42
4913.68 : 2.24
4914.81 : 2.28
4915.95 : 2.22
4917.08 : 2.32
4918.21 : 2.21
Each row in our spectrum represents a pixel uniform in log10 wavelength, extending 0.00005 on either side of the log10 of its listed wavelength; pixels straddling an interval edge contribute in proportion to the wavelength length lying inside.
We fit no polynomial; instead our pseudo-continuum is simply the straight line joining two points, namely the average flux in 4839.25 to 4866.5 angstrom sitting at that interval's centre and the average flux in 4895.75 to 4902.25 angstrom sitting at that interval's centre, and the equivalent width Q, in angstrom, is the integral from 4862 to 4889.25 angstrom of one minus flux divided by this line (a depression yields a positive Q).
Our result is 2.70 angstrom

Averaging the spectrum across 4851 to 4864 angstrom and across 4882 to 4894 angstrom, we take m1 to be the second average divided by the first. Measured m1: 1.13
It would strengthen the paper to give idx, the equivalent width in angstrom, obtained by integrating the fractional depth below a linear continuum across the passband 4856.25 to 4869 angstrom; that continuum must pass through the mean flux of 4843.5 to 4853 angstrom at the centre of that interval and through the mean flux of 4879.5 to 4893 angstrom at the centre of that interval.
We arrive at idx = 2.2 angstrom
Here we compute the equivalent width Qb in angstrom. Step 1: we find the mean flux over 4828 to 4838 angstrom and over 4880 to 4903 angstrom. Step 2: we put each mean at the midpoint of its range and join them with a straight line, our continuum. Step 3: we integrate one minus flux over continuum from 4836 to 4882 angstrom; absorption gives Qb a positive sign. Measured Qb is 4.5 angstrom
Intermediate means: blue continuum 2.29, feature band 2.09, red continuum 2.35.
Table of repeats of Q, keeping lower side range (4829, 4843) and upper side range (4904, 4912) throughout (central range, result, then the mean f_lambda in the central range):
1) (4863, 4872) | 1.1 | 1.97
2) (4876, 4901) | -0.5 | 2.32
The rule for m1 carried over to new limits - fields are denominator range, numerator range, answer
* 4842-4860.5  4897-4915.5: 1.15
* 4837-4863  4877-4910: 1.13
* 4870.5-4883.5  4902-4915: 1.06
